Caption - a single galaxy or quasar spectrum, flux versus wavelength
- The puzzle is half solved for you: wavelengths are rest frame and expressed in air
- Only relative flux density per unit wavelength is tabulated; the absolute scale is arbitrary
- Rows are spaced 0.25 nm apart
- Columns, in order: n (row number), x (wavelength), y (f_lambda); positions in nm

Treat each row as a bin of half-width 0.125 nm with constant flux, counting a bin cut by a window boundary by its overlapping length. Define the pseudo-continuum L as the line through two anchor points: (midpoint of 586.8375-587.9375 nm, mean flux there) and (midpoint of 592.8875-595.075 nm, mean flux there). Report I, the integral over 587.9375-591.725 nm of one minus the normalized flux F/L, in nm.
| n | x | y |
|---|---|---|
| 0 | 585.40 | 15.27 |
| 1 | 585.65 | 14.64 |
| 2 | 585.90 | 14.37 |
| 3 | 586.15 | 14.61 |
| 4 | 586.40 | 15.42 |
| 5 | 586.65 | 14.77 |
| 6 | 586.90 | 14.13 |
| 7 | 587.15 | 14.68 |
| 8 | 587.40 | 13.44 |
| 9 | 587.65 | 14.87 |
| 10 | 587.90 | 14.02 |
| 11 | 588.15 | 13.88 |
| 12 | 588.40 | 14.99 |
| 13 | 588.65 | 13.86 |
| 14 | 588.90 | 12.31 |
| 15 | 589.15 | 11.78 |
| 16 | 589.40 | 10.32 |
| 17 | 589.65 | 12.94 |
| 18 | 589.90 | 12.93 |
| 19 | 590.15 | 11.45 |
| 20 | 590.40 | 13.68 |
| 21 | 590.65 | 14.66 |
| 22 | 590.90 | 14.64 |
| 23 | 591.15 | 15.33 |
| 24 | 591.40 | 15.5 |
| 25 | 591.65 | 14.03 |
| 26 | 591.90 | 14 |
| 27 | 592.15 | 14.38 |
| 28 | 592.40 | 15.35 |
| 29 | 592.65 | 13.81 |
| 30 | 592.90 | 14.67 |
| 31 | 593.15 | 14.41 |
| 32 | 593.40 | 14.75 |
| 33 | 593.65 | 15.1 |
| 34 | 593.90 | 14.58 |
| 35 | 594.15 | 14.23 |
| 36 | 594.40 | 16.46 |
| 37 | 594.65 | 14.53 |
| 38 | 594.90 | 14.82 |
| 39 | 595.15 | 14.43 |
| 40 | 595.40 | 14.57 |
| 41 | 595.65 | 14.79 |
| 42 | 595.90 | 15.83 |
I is 0.26 nm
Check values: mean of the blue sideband 14.3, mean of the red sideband 14.8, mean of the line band 13.5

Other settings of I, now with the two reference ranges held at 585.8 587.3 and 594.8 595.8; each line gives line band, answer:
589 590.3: 0.24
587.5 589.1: 0.08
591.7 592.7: 0.02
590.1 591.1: 0.05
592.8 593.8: 0.00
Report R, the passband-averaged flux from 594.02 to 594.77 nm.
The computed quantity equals 15.1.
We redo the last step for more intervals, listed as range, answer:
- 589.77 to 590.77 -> 13.2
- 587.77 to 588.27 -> 14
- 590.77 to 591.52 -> 15.2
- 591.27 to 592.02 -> 14.5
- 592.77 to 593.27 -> 14.5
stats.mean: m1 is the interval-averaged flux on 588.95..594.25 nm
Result 13.9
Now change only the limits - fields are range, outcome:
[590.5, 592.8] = 14.6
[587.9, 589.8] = 12.9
